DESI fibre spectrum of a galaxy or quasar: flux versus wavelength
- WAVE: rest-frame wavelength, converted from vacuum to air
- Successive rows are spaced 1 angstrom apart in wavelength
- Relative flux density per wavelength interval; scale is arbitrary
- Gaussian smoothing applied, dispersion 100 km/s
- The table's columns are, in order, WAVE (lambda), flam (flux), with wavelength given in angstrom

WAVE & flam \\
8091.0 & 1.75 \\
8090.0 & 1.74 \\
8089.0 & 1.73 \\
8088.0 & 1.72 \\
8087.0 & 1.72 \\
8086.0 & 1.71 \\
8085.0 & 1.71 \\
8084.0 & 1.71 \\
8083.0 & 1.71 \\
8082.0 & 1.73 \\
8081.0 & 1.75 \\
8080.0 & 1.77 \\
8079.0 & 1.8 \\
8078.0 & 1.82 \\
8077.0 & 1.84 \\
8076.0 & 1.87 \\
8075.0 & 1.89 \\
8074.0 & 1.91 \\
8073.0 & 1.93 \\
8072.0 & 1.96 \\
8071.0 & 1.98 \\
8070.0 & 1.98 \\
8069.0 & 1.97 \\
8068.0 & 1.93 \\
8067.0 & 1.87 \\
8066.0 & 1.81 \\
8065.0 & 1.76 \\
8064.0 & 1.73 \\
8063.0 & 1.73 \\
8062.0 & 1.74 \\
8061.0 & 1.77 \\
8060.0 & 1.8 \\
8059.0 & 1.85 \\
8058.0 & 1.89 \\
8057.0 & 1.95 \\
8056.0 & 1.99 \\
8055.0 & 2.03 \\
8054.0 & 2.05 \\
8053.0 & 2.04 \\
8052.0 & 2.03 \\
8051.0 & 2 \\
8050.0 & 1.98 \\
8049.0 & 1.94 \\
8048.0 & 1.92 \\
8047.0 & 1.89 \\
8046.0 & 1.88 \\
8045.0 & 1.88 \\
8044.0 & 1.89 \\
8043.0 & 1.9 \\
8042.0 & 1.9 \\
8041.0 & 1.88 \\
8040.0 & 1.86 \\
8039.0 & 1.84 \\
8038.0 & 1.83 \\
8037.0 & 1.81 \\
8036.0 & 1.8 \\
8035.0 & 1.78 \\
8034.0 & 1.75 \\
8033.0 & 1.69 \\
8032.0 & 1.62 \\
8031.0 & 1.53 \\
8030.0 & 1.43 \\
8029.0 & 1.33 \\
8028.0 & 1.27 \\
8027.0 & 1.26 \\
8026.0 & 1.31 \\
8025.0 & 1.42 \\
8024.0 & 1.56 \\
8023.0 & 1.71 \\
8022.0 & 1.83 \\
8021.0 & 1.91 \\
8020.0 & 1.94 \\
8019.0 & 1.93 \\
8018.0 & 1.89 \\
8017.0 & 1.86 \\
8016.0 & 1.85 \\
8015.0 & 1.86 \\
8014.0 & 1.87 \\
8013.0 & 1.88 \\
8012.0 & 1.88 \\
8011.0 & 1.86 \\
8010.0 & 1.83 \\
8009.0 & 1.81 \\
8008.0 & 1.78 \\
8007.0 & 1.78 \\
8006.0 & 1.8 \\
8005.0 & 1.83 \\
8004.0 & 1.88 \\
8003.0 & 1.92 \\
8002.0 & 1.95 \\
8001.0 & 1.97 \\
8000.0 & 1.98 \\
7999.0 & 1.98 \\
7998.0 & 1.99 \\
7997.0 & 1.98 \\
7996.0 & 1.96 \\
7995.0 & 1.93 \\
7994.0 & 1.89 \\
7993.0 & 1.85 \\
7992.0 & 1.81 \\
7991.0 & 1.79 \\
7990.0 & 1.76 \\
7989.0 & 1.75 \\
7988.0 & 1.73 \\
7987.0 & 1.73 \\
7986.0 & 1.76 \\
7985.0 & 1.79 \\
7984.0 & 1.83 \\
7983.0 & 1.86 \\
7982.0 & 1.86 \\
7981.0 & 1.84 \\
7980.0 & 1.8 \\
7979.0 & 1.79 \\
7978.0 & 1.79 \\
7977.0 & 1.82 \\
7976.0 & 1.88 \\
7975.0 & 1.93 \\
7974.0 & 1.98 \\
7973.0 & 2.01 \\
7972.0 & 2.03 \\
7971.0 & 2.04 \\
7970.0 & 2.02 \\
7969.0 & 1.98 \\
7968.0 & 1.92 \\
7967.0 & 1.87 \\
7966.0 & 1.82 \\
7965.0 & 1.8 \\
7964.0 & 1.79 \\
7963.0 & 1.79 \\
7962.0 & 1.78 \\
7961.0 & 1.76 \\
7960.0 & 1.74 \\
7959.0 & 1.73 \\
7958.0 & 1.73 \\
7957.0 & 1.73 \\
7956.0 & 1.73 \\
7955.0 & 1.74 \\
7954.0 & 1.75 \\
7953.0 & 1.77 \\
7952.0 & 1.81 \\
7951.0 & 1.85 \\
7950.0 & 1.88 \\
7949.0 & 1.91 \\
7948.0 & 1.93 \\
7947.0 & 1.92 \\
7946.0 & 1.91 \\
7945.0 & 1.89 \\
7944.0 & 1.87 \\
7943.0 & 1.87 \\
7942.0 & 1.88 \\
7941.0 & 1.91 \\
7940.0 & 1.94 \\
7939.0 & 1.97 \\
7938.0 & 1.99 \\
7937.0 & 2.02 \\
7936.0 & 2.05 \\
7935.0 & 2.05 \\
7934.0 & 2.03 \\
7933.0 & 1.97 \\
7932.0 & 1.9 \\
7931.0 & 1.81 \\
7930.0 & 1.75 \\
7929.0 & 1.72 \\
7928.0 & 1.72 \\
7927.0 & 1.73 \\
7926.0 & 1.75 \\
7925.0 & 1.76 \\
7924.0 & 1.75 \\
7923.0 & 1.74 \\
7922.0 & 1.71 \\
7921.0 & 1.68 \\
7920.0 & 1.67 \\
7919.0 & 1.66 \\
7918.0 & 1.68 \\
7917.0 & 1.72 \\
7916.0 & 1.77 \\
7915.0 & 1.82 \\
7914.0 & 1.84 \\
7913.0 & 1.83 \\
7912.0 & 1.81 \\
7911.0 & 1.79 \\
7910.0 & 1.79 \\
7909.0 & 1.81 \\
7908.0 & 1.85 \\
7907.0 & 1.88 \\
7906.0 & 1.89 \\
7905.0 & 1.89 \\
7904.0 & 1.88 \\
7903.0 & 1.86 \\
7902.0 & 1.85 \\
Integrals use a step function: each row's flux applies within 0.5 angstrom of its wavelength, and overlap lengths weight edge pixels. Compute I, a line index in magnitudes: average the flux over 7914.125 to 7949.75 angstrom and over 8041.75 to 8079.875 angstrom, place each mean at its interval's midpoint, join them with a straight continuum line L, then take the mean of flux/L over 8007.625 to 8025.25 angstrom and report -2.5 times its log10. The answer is 0.03 mag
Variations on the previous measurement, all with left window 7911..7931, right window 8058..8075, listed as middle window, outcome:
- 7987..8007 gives -0.04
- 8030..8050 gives 0.01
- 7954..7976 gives -0.04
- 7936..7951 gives -0.09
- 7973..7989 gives -0.02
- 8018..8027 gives 0.09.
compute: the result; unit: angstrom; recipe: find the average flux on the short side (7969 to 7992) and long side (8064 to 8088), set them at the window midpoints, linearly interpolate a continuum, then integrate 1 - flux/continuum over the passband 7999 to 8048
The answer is 1.8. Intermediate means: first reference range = 1.86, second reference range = 1.83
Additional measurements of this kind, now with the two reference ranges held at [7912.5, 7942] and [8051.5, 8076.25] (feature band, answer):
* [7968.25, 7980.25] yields -0.5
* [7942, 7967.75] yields 0.3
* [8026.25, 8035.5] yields 1.8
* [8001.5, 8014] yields 0.1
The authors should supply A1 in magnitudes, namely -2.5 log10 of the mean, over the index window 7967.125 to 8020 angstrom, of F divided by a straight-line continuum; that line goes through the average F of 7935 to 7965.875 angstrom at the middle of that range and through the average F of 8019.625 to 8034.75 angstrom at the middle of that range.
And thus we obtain -0.11 mag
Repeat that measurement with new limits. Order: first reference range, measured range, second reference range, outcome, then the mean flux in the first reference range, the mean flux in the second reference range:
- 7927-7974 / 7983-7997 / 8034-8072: 0.03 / 1.87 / 1.89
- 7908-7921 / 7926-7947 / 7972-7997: -0.06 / 1.77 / 1.85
